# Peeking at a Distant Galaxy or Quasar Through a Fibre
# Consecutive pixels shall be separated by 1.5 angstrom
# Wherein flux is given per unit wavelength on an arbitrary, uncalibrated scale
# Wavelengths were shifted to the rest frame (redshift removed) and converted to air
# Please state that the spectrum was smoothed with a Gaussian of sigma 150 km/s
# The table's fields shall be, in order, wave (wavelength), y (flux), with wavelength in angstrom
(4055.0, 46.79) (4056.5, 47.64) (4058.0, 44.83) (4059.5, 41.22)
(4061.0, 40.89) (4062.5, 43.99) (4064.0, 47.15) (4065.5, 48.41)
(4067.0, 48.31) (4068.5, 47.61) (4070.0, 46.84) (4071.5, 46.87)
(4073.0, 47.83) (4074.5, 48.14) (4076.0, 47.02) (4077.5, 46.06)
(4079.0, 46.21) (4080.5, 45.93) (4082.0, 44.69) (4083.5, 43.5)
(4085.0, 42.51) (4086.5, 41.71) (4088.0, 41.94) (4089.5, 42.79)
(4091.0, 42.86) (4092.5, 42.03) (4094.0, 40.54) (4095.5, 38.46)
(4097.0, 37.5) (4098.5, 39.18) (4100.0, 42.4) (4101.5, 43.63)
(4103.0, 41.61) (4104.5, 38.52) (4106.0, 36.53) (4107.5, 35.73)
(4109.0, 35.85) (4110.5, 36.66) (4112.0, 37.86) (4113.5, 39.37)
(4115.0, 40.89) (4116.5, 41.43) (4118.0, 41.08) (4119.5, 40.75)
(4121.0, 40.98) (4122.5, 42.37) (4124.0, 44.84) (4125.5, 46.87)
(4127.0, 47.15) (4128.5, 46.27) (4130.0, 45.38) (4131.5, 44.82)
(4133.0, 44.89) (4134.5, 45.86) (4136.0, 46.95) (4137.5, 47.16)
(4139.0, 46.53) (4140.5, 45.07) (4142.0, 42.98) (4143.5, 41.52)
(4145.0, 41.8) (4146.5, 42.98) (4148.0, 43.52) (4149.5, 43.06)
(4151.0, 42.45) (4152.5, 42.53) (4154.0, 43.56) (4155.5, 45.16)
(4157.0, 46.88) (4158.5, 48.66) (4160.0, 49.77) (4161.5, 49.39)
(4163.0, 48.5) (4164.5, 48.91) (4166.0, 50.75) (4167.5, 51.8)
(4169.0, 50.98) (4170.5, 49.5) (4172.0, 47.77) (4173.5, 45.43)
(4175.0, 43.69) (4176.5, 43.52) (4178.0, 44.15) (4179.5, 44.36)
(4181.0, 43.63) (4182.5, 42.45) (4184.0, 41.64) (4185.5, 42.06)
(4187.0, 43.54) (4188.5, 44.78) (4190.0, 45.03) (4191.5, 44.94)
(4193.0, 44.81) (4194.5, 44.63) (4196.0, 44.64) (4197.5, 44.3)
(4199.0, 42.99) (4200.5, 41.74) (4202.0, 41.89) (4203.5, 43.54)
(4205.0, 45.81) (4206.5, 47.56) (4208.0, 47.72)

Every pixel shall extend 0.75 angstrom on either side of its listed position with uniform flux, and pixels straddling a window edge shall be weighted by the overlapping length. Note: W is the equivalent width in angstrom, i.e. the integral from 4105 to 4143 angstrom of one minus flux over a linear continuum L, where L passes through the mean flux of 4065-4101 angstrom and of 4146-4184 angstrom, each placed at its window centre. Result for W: 2.2 angstrom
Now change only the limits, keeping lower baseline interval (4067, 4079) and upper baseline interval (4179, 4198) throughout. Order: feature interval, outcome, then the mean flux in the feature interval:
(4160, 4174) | -1.5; 49.3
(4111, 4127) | 1.4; 41.8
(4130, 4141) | -0.1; 45.9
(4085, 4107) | 2.8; 40.7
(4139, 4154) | 0.7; 43.1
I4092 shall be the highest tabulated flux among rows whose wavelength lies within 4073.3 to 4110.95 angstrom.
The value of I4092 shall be 48.14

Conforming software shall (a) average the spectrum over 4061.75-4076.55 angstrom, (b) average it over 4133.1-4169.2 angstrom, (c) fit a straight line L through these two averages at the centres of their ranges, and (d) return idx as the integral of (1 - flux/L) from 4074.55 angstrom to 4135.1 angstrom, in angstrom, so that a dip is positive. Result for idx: 5.9 angstrom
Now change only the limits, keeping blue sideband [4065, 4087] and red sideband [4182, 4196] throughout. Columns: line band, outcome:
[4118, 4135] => 0.27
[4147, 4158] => 0.15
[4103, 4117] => 2.22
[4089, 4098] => 1.02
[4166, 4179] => -0.91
